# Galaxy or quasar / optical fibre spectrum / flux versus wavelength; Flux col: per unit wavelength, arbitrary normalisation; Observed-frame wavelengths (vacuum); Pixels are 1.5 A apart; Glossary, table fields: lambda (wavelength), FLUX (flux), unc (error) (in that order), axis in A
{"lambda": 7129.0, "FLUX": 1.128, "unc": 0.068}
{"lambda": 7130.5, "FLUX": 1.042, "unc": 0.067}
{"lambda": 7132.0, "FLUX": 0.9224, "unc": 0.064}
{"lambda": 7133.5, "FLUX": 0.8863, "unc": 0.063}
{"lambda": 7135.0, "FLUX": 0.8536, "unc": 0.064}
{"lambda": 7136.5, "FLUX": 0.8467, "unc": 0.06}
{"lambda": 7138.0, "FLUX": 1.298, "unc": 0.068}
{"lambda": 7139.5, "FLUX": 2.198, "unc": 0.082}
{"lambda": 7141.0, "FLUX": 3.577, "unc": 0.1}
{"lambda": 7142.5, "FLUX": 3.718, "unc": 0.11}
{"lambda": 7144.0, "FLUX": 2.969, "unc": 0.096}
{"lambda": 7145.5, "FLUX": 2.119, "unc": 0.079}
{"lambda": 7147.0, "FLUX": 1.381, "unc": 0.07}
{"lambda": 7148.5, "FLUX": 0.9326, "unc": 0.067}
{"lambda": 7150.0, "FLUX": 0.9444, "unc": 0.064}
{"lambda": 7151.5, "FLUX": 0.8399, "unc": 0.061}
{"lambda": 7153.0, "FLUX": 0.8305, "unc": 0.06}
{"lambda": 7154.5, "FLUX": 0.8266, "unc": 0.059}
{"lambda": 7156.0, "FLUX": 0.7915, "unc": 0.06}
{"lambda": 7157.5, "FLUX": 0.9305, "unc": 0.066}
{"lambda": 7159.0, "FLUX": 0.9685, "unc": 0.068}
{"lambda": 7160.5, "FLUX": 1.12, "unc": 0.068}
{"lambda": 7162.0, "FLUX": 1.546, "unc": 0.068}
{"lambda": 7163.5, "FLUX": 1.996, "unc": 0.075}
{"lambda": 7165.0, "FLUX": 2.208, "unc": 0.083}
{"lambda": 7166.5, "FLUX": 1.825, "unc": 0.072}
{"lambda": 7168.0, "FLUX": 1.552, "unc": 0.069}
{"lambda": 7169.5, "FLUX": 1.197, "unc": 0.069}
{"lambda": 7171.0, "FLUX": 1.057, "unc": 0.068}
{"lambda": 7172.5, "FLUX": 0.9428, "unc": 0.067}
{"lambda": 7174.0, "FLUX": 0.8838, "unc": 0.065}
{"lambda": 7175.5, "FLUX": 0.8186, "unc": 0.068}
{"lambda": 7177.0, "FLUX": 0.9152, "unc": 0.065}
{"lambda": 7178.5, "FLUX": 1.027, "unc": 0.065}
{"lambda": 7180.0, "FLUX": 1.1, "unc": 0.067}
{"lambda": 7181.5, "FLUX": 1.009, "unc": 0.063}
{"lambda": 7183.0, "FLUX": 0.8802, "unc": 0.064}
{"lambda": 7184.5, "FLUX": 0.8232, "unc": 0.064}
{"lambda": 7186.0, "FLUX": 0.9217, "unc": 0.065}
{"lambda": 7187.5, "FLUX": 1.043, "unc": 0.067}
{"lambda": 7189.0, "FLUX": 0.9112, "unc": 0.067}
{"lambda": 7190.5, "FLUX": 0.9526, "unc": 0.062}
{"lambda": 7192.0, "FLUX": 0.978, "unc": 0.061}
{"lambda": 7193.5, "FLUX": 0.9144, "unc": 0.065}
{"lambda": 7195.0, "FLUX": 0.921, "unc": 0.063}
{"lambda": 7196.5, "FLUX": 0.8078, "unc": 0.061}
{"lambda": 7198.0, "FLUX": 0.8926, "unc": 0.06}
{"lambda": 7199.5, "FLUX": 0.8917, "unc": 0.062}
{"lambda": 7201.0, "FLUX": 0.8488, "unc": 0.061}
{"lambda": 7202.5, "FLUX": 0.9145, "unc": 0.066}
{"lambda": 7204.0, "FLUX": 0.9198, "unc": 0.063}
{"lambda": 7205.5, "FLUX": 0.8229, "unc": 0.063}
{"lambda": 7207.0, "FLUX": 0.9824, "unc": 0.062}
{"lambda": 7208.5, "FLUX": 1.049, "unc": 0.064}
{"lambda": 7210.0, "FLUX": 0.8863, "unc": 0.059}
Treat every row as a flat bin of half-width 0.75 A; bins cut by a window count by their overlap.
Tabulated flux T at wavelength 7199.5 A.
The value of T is 0.8917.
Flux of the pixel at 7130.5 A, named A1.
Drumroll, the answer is 1.042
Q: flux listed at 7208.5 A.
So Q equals 1.049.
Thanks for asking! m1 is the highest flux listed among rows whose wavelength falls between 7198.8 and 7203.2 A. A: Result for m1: 0.9145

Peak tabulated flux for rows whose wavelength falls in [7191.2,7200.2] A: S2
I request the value 0.978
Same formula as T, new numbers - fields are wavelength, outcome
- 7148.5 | 0.9326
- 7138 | 1.298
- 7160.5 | 1.12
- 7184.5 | 0.8232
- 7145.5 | 2.119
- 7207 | 0.9824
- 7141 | 3.577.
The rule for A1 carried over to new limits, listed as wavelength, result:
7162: 1.546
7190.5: 0.9526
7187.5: 1.043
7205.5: 0.8229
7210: 0.8863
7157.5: 0.9305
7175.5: 0.8186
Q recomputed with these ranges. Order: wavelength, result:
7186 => 0.9217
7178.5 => 1.027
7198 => 0.8926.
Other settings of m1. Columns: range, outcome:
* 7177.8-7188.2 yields 1.1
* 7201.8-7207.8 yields 0.9824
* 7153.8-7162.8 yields 1.546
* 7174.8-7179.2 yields 1.027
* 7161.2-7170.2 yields 2.208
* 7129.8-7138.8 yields 1.298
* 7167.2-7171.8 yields 1.552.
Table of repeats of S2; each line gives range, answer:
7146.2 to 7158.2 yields 1.381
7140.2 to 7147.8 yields 3.718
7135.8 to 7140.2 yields 2.198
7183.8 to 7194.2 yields 1.043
